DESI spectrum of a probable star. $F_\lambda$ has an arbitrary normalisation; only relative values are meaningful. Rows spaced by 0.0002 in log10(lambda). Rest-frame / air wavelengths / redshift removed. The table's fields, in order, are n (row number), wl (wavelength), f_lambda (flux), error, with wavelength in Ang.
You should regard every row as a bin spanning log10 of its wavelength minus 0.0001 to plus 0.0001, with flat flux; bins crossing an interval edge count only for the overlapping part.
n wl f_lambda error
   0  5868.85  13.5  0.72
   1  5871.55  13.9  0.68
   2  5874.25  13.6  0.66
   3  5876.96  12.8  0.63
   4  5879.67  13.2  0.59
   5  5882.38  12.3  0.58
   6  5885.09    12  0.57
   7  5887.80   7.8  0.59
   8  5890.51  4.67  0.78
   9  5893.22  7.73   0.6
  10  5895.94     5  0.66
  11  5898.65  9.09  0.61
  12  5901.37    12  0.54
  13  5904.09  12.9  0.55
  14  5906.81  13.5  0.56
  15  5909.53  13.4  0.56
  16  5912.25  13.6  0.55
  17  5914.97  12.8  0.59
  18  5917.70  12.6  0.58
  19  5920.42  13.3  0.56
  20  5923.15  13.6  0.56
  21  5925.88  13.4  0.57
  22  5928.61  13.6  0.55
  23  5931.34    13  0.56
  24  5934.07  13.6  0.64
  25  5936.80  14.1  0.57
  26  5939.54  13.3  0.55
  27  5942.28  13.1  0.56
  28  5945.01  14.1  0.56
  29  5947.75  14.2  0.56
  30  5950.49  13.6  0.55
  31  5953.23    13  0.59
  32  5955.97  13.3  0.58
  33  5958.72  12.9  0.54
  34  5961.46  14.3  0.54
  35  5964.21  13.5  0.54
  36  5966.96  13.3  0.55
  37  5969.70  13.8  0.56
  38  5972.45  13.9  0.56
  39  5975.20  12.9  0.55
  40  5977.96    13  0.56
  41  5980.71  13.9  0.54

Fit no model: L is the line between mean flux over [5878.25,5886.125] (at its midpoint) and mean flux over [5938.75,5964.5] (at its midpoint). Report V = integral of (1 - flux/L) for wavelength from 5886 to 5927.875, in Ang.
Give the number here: 6.0 Ang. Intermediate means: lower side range 12.5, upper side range 13.5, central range 11.1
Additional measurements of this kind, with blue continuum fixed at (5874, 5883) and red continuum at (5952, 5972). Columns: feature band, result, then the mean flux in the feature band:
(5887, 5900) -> 6.21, 6.82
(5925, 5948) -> -0.46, 13.6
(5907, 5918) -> -0.03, 13.2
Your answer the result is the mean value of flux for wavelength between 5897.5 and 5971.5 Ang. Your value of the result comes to 13.2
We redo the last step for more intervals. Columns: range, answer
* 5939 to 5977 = 13.5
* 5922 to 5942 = 13.5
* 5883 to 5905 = 8.93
